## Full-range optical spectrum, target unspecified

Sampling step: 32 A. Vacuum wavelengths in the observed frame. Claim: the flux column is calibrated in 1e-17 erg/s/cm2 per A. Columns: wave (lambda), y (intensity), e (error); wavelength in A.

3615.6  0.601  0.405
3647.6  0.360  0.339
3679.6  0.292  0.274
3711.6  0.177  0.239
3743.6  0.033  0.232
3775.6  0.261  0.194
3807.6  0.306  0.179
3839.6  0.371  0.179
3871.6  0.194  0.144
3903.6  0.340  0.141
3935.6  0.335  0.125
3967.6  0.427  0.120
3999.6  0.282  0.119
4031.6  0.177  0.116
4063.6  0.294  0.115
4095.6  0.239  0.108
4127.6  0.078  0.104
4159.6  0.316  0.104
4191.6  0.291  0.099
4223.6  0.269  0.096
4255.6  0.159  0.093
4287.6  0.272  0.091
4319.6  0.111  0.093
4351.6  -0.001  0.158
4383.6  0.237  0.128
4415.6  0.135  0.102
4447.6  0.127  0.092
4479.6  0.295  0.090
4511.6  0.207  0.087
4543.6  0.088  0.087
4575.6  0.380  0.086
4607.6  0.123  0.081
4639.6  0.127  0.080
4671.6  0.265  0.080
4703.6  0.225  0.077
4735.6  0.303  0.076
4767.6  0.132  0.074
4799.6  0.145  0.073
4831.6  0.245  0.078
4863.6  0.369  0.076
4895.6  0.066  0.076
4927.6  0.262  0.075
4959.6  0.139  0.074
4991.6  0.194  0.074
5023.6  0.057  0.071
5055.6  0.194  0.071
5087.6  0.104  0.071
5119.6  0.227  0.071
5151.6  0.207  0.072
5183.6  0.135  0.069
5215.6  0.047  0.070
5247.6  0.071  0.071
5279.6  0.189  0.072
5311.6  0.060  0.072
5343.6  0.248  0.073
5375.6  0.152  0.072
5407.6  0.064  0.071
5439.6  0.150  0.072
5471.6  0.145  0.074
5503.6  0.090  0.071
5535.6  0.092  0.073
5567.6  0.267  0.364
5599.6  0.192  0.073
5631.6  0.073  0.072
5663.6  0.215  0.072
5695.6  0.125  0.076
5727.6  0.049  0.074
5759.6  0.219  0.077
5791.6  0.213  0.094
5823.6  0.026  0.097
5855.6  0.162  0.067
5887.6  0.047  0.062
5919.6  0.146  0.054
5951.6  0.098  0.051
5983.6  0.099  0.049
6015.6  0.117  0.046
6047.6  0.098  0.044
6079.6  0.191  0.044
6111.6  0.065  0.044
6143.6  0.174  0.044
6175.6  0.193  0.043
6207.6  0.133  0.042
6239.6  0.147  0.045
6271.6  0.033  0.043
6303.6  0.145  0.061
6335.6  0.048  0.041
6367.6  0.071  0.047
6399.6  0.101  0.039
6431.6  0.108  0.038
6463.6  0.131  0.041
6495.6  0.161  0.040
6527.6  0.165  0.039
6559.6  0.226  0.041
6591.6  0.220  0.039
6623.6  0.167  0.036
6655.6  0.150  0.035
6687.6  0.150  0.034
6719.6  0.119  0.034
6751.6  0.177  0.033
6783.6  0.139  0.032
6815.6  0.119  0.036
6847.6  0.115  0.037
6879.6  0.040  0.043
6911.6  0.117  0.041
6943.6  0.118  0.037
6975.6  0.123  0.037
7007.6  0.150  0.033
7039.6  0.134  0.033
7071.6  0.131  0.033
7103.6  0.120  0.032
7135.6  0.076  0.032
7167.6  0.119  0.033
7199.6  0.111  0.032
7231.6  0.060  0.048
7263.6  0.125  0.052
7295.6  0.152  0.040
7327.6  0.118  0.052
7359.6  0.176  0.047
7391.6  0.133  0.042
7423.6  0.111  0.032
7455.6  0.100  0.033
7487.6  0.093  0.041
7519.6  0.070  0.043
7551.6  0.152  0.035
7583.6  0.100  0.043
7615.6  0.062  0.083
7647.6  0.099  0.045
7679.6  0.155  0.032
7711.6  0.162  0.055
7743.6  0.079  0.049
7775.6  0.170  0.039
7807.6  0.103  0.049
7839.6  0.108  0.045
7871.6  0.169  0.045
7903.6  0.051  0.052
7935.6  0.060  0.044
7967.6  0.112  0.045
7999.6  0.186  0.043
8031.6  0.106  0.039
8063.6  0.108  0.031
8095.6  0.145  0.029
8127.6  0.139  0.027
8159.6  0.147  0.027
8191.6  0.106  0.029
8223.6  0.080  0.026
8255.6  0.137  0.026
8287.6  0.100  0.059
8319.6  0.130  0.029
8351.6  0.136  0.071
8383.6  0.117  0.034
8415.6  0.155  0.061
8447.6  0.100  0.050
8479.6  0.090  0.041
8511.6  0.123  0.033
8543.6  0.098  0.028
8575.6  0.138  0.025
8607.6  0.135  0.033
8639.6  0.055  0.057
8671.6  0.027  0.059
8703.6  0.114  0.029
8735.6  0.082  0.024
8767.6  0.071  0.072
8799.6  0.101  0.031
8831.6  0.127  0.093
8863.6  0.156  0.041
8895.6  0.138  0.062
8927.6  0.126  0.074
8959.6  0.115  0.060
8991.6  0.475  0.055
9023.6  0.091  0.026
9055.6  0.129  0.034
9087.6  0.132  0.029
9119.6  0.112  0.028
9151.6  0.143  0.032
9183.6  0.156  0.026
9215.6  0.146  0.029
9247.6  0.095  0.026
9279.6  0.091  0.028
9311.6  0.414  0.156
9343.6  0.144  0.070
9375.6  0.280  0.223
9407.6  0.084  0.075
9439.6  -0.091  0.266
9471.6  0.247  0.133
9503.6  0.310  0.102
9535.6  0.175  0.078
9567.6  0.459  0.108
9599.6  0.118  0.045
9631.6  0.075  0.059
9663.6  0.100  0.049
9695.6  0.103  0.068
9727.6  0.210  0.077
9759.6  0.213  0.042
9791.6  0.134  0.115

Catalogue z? 1.41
